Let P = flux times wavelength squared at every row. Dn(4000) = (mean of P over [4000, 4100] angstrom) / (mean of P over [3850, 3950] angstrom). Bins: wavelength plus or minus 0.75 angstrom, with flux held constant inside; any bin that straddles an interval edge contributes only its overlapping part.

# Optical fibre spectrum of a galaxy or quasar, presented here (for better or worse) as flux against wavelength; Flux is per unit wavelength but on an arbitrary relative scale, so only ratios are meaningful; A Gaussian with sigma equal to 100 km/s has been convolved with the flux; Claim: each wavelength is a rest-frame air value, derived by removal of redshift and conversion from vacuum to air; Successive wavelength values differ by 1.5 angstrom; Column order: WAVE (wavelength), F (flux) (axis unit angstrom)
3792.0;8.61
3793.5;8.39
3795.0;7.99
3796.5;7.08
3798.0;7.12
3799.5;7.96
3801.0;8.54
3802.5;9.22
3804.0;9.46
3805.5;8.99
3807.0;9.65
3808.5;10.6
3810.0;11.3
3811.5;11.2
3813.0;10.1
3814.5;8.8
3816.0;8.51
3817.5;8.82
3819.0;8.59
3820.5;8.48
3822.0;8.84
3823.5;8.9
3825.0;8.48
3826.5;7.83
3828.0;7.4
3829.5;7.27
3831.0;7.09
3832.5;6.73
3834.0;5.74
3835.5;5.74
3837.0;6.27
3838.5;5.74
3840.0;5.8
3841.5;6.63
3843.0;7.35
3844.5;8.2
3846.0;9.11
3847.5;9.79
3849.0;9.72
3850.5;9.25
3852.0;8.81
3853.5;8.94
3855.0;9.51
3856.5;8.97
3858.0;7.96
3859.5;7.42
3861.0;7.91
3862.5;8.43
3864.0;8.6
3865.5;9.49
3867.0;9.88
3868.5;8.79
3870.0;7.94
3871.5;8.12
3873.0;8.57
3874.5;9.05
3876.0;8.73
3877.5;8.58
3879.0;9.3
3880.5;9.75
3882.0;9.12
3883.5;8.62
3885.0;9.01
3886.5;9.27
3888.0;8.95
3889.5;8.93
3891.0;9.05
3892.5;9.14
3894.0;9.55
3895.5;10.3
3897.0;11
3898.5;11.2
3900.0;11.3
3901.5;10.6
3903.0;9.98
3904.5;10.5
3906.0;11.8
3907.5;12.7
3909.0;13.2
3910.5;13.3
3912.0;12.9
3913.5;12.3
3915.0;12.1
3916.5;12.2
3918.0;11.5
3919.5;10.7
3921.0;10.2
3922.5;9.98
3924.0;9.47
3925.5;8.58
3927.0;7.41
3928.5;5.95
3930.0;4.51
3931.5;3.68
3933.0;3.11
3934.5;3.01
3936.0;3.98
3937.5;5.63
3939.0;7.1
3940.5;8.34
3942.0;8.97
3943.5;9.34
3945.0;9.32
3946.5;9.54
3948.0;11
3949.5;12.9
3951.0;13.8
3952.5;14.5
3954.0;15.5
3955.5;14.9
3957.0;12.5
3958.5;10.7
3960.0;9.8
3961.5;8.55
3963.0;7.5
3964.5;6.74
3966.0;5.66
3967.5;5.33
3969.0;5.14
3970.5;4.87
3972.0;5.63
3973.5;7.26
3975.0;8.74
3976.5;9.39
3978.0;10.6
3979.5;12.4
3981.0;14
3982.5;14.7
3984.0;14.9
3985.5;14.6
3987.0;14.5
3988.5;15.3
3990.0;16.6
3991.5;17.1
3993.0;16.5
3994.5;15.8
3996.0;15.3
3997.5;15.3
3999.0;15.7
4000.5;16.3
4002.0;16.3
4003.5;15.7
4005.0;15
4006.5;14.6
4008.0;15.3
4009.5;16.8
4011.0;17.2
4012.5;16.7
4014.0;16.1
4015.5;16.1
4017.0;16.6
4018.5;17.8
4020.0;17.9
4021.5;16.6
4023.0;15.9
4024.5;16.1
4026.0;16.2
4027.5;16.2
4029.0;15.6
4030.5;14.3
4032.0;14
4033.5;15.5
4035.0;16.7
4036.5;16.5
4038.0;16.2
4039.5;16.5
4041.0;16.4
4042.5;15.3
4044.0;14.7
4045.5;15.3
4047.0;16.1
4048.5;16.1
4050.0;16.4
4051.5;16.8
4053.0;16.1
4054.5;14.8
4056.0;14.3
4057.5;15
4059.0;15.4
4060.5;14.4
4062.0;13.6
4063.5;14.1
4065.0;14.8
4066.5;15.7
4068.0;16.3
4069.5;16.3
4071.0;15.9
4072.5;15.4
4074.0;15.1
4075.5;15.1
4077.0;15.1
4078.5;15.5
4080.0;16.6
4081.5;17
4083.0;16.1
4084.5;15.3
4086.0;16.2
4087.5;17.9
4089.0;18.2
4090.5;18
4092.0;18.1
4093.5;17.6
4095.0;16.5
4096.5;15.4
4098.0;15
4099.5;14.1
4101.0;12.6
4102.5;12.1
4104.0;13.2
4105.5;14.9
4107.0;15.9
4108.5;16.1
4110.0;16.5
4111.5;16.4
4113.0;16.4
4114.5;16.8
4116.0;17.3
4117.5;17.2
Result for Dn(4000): 1.9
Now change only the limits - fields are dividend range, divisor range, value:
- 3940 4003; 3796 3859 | 1.52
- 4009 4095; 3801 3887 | 2.09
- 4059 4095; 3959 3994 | 1.57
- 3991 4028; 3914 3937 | 2.17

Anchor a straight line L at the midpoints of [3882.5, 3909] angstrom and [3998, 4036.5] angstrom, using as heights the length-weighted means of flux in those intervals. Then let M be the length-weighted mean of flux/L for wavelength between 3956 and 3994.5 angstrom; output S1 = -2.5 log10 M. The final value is 0.285 mag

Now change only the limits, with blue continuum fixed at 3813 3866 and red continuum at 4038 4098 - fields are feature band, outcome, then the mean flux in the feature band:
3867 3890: 0.06 mag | 8.88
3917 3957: 0.26 mag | 9.05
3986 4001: -0.19 mag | 15.8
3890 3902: -0.03 mag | 10.2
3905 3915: -0.20 mag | 12.6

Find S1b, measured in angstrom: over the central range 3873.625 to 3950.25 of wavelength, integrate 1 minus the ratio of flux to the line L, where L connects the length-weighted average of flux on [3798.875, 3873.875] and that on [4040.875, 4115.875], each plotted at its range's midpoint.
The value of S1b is 9.1 angstrom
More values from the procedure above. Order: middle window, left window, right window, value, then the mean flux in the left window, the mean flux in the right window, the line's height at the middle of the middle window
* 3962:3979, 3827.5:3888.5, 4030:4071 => 7.4 angstrom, 8.23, 15.5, 12.5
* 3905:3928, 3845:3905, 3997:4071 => -0.6 angstrom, 9.22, 15.8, 10.9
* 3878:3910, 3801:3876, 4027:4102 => 0.3 angstrom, 8.45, 15.7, 10.2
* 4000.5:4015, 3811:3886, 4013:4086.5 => -1.8 angstrom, 8.35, 15.8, 14.2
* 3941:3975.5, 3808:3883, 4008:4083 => 8.4 angstrom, 8.44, 15.8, 12.6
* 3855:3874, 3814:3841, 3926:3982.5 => -1.8 angstrom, 7.48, 8.66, 7.82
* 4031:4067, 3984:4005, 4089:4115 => 0.6 angstrom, 15.7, 15.7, 15.7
